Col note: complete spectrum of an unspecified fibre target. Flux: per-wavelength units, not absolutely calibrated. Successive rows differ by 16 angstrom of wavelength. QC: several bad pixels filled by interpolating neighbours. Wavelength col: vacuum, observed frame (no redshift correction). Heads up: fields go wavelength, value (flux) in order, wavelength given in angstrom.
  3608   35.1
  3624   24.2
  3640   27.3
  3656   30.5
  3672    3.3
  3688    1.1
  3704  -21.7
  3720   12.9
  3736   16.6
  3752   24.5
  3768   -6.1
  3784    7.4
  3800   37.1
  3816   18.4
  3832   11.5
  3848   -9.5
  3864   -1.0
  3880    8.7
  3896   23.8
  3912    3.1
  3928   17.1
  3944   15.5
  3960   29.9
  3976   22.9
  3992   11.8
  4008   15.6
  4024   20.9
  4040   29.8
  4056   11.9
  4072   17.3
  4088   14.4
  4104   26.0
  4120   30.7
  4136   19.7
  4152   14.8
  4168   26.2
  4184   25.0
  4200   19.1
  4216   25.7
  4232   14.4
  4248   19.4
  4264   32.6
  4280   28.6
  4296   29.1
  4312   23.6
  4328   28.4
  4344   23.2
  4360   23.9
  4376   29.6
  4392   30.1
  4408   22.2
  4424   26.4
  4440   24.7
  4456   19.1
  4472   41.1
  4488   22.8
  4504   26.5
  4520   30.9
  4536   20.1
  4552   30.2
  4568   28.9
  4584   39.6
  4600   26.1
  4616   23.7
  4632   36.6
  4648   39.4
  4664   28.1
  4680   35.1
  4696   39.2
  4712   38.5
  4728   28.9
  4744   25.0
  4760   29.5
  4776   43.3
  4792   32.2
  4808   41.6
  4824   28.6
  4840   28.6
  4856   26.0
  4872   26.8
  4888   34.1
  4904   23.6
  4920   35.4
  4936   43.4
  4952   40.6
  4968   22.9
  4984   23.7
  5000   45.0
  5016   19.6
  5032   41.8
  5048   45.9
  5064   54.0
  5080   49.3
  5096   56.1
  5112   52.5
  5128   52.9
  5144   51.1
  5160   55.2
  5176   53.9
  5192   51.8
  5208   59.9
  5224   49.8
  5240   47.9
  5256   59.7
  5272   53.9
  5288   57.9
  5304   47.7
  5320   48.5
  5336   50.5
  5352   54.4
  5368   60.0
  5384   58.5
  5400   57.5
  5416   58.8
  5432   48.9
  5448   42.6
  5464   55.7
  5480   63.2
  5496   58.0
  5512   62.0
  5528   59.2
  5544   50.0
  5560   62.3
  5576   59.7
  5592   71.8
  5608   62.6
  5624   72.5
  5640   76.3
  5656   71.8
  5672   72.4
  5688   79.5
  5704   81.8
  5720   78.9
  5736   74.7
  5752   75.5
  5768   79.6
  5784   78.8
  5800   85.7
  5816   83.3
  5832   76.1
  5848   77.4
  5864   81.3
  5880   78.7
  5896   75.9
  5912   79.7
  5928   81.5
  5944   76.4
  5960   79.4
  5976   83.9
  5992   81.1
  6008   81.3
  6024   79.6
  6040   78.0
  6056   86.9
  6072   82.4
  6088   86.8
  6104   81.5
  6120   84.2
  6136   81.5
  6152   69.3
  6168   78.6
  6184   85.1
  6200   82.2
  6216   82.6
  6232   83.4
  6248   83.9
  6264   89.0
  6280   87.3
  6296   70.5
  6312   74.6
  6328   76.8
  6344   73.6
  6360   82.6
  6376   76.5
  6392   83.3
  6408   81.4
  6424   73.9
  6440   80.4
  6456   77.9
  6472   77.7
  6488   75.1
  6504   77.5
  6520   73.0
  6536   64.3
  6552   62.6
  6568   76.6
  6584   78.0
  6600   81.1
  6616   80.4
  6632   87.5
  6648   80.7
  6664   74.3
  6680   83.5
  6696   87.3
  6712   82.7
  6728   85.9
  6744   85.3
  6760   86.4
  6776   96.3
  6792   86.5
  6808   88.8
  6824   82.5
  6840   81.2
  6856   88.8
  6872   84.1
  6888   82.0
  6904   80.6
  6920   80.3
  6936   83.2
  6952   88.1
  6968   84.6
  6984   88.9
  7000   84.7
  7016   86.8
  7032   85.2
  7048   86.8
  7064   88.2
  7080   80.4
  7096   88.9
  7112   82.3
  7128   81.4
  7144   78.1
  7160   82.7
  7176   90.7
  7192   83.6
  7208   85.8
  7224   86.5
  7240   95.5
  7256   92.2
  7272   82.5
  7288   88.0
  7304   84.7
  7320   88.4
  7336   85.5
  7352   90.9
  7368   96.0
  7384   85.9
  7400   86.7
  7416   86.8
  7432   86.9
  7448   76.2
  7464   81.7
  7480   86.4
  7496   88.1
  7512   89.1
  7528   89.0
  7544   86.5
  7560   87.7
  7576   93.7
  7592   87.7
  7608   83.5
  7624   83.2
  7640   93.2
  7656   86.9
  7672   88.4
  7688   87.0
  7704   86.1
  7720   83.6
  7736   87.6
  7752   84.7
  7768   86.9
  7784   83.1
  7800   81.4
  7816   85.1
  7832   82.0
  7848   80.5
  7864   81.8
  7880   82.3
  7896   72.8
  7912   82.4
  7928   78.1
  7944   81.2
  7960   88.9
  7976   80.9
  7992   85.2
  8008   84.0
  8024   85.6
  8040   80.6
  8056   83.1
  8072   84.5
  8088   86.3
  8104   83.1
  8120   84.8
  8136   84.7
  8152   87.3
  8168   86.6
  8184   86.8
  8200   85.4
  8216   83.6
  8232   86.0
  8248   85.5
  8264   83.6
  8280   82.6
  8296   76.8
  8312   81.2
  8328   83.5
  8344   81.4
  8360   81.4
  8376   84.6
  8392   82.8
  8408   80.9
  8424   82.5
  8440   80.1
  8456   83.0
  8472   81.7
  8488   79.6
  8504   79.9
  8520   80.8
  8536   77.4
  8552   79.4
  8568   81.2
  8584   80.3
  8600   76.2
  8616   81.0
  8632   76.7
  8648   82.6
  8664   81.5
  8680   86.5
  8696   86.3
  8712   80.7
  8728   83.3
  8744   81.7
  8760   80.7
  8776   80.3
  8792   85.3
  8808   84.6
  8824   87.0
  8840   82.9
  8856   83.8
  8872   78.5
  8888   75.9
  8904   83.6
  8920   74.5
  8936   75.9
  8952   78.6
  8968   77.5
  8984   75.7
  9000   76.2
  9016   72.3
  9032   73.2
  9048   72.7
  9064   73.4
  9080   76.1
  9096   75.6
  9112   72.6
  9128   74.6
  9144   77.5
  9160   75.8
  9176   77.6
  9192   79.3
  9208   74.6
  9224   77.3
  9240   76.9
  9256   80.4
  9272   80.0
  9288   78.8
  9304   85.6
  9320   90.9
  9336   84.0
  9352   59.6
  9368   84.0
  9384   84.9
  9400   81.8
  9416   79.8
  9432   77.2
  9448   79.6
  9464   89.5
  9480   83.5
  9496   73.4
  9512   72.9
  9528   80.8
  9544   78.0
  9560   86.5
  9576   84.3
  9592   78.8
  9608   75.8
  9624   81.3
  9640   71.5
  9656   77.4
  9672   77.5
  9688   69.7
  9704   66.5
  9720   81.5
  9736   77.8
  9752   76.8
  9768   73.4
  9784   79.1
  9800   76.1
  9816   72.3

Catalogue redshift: 0.26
